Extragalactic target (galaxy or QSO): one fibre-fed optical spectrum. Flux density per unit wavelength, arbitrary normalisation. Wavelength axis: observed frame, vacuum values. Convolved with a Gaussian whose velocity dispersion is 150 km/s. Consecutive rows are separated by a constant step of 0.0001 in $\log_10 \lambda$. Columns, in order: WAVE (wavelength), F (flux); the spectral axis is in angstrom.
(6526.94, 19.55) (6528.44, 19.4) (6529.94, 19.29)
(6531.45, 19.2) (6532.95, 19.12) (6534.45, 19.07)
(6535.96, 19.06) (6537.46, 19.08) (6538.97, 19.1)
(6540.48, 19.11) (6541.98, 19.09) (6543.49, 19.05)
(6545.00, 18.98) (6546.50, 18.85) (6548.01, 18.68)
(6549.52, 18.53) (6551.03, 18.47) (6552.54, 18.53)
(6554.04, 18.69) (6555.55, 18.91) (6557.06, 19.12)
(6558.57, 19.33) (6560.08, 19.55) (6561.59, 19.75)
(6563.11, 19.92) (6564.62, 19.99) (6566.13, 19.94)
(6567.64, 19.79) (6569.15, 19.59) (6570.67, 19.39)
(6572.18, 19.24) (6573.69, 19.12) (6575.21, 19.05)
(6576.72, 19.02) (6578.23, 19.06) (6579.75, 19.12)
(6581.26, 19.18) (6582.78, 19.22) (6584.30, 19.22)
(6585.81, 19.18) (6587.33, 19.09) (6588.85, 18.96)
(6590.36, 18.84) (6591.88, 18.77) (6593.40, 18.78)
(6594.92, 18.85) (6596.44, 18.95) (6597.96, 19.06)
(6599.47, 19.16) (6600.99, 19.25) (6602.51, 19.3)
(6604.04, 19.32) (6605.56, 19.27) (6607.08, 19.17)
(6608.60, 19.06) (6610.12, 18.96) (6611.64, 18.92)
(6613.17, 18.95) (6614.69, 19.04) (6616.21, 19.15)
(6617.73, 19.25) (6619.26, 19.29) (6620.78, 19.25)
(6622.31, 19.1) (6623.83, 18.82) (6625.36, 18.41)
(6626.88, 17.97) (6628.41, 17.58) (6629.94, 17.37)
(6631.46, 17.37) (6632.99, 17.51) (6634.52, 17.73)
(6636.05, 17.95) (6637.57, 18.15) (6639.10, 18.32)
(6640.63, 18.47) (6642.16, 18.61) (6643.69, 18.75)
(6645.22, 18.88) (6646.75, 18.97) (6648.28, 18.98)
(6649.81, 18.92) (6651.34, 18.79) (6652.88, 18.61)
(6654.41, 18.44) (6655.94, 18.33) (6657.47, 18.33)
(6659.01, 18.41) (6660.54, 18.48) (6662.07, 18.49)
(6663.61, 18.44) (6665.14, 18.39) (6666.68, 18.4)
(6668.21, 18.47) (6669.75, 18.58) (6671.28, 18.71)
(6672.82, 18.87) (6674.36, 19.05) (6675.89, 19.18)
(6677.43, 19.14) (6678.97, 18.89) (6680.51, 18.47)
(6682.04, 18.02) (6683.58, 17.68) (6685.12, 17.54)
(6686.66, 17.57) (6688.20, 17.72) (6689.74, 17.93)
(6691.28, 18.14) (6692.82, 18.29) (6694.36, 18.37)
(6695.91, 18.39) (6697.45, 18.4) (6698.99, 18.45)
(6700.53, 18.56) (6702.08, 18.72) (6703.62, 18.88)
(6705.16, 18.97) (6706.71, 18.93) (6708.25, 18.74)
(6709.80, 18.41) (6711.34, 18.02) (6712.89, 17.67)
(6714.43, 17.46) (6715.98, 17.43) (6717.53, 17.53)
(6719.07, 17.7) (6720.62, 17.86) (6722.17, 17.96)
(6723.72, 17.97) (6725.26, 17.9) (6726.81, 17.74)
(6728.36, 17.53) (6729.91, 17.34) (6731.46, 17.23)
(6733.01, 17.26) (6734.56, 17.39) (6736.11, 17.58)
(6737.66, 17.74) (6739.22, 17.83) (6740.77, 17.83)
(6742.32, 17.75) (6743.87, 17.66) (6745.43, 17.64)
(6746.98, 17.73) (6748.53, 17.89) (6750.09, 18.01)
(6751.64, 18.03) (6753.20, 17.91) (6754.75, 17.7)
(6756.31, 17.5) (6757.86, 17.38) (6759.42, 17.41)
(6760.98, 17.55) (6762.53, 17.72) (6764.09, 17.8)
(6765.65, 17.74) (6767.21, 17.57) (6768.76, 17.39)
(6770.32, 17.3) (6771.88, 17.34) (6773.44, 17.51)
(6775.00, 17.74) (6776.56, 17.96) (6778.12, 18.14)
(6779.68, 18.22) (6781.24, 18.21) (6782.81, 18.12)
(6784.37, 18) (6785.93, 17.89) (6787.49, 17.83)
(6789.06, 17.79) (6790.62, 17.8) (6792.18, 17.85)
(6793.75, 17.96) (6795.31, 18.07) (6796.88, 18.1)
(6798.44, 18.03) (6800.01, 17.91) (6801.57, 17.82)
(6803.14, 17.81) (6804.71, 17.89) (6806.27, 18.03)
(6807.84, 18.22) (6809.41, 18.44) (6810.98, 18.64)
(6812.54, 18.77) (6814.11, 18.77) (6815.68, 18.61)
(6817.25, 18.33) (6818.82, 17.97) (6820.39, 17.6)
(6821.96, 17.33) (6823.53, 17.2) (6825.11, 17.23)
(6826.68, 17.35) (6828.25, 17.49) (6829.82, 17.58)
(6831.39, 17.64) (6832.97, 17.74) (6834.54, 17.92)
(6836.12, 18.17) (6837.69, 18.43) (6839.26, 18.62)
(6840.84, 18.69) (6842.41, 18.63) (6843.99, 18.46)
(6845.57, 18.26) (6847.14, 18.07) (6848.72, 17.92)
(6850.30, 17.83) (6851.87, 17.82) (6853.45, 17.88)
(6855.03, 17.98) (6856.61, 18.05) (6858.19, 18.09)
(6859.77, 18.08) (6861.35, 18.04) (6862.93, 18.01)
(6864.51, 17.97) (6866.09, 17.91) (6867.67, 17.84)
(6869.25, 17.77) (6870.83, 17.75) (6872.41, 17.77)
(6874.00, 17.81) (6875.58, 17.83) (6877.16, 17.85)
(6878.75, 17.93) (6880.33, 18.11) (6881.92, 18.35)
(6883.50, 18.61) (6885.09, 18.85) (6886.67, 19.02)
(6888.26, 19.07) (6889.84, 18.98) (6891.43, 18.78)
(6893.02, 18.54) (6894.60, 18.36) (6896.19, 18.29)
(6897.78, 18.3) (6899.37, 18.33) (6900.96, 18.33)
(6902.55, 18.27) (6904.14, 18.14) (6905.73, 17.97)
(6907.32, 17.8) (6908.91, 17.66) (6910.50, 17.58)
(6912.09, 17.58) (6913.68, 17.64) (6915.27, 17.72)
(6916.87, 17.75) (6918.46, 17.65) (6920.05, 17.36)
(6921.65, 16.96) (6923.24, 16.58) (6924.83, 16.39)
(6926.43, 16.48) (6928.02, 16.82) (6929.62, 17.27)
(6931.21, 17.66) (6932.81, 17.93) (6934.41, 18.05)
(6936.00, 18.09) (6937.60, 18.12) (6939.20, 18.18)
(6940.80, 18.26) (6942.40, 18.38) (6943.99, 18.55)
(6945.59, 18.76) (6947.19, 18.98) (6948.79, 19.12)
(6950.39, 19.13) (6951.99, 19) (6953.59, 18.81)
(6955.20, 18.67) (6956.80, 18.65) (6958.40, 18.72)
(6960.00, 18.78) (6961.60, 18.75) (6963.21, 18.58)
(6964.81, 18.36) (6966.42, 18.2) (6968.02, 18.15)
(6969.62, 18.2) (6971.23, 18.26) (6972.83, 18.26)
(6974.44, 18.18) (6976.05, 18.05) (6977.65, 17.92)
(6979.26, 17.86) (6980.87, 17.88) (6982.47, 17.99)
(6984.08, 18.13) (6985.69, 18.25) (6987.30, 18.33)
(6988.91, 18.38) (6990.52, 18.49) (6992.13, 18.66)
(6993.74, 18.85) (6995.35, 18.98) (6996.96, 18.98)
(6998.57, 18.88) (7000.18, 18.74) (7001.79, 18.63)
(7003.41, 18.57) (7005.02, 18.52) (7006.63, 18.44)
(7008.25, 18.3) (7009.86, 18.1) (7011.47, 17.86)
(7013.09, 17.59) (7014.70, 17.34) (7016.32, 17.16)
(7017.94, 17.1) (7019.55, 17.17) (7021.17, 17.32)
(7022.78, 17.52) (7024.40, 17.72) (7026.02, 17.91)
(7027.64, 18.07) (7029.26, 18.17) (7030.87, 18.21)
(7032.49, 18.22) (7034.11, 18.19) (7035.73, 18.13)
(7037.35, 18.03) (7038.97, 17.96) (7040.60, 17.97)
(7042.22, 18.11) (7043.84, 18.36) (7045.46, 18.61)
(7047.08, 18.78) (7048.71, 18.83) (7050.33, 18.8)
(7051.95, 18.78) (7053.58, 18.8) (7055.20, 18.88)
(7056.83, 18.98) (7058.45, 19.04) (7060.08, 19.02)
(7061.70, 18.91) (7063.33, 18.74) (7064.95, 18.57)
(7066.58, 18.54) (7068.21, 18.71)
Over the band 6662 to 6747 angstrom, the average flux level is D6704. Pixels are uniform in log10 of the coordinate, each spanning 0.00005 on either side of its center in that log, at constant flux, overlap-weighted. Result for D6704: 18.1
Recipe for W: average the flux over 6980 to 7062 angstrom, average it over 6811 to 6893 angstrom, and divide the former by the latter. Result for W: 1.01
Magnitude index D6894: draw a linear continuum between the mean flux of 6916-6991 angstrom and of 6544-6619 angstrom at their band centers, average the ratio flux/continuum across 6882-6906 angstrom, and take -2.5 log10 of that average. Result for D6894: -0.02 mag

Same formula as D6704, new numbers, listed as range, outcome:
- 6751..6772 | 17.6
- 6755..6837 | 17.9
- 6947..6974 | 18.6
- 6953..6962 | 18.7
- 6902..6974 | 18.1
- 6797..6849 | 18.1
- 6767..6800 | 17.9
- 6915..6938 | 17.4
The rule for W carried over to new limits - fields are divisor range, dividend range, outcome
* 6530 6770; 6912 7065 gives 0.98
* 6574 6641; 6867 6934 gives 0.95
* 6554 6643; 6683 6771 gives 0.94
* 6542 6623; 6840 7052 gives 0.95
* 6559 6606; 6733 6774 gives 0.92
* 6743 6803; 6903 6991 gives 1.02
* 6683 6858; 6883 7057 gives 1.01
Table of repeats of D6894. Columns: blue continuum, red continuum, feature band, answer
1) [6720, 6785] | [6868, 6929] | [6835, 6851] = -0.03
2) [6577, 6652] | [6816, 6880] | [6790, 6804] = 0.01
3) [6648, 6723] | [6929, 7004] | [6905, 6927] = 0.06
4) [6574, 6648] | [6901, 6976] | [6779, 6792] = 0.03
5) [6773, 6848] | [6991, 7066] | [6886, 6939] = 0.02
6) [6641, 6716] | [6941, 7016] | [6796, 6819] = 0.01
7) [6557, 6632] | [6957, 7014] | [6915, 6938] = 0.07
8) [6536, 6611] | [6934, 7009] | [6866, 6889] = 0.03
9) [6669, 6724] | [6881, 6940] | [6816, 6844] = 0.01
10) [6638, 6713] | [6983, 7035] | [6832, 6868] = 0.01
